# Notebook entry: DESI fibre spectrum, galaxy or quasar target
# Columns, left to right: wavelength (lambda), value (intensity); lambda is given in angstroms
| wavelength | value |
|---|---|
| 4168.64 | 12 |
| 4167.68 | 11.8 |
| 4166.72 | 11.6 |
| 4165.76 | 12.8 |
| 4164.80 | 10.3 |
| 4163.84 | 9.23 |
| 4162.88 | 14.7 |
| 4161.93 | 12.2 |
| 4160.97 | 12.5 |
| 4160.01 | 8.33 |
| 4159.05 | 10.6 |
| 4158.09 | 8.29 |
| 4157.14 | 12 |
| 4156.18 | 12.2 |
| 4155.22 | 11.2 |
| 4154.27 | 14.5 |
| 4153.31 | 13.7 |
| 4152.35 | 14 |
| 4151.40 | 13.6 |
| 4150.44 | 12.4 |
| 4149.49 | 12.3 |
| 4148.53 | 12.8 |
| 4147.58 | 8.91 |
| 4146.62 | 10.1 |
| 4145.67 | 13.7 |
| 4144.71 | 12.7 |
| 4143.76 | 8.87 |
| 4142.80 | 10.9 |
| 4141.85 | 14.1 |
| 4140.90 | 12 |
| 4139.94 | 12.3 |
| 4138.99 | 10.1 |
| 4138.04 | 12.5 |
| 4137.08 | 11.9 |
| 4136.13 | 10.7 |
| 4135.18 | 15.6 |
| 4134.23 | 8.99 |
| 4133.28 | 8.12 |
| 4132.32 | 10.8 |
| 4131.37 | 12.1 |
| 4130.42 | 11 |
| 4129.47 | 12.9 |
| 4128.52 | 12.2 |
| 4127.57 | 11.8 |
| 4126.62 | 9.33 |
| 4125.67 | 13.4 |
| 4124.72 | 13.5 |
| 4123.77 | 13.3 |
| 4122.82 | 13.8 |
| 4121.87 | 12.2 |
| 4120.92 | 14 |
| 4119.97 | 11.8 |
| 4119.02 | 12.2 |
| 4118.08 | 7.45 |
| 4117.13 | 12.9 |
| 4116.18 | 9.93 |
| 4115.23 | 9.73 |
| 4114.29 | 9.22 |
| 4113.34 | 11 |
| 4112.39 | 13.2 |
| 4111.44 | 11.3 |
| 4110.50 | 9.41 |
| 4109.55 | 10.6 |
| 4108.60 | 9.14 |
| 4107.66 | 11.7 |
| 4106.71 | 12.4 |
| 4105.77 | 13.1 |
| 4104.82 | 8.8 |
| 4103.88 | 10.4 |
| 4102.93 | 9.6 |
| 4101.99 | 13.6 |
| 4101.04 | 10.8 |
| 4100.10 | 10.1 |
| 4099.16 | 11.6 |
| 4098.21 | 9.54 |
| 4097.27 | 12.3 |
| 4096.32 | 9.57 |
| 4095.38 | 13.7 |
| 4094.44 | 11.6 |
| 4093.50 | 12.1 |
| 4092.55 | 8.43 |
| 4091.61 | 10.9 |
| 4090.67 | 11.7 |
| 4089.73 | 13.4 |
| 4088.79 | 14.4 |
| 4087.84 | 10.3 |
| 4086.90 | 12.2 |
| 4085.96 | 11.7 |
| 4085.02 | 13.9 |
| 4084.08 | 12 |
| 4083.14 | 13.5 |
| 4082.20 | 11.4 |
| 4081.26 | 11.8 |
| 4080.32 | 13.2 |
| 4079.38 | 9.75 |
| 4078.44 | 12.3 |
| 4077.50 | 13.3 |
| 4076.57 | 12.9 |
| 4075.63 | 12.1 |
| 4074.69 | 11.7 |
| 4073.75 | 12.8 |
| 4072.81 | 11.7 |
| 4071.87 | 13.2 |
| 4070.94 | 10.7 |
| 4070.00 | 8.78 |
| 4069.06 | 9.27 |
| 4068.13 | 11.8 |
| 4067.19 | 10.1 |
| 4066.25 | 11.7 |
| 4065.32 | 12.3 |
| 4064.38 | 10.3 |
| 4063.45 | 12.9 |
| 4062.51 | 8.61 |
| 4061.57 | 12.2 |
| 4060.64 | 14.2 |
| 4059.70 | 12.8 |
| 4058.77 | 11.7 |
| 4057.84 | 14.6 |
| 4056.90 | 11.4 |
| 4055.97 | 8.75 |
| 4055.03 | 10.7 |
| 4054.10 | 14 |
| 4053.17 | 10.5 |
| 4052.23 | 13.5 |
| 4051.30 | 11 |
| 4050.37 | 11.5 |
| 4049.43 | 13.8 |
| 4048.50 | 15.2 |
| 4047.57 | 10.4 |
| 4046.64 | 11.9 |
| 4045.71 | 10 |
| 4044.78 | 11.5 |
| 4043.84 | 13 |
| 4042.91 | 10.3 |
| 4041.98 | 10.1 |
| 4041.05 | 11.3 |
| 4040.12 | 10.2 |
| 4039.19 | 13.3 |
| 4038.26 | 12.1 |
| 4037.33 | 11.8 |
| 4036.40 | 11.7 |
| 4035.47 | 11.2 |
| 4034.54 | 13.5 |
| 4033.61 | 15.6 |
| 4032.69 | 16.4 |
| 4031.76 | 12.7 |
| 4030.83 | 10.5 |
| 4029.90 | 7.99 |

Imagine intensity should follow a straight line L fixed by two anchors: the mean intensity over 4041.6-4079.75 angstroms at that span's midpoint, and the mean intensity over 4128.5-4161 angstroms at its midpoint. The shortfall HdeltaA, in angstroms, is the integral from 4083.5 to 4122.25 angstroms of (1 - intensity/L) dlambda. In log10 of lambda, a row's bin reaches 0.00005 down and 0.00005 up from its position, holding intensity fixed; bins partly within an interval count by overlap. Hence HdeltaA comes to 1.2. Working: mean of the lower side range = 11.7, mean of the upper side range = 11.7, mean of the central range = 11.3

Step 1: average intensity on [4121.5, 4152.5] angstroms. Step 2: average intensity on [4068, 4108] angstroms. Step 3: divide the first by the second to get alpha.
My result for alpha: 1.02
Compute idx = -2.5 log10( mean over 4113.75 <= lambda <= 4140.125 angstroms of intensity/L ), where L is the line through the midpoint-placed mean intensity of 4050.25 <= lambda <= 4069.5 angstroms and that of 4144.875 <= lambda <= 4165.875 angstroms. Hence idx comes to 0.02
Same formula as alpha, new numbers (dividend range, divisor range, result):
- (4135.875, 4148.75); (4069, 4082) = 0.98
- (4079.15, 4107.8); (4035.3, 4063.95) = 0.98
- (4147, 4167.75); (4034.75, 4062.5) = 1.00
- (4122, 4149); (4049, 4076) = 1.01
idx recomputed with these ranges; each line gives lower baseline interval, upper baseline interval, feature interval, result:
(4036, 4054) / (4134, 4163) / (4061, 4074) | 0.06 mag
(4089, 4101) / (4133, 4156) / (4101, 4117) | 0.06 mag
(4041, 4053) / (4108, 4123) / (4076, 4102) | -0.04 mag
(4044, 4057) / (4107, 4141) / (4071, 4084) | -0.05 mag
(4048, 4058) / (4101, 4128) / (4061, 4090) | 0.01 mag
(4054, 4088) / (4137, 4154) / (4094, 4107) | 0.07 mag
